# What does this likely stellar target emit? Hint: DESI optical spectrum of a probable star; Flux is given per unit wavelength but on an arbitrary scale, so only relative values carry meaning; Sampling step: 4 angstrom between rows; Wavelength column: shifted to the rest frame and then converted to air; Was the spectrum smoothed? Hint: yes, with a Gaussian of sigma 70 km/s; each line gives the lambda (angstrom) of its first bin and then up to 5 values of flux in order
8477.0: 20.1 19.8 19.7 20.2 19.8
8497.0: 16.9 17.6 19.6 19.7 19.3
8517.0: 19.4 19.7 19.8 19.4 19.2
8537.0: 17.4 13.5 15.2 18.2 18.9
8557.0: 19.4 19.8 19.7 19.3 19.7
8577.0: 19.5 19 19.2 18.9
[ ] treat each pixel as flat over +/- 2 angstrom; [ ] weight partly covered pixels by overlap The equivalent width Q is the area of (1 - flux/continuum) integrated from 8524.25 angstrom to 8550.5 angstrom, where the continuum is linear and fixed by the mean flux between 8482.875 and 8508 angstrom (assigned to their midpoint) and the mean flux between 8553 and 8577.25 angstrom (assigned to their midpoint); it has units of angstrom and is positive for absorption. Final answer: 2.6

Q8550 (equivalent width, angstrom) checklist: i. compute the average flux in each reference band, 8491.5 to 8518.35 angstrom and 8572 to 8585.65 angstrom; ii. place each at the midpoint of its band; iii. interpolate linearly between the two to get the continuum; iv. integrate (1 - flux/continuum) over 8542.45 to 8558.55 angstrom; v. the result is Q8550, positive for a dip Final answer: 1.2 angstrom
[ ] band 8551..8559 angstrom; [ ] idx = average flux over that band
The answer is 19.1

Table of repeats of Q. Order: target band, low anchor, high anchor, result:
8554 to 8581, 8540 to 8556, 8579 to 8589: -2.2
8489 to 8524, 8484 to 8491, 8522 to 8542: 0.2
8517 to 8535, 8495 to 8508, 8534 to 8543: -3.1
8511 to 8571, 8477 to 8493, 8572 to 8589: 3.0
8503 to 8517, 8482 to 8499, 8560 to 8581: -0.2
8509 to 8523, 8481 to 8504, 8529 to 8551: -1.2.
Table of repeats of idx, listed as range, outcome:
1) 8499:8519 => 19.1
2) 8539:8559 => 17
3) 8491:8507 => 18.5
